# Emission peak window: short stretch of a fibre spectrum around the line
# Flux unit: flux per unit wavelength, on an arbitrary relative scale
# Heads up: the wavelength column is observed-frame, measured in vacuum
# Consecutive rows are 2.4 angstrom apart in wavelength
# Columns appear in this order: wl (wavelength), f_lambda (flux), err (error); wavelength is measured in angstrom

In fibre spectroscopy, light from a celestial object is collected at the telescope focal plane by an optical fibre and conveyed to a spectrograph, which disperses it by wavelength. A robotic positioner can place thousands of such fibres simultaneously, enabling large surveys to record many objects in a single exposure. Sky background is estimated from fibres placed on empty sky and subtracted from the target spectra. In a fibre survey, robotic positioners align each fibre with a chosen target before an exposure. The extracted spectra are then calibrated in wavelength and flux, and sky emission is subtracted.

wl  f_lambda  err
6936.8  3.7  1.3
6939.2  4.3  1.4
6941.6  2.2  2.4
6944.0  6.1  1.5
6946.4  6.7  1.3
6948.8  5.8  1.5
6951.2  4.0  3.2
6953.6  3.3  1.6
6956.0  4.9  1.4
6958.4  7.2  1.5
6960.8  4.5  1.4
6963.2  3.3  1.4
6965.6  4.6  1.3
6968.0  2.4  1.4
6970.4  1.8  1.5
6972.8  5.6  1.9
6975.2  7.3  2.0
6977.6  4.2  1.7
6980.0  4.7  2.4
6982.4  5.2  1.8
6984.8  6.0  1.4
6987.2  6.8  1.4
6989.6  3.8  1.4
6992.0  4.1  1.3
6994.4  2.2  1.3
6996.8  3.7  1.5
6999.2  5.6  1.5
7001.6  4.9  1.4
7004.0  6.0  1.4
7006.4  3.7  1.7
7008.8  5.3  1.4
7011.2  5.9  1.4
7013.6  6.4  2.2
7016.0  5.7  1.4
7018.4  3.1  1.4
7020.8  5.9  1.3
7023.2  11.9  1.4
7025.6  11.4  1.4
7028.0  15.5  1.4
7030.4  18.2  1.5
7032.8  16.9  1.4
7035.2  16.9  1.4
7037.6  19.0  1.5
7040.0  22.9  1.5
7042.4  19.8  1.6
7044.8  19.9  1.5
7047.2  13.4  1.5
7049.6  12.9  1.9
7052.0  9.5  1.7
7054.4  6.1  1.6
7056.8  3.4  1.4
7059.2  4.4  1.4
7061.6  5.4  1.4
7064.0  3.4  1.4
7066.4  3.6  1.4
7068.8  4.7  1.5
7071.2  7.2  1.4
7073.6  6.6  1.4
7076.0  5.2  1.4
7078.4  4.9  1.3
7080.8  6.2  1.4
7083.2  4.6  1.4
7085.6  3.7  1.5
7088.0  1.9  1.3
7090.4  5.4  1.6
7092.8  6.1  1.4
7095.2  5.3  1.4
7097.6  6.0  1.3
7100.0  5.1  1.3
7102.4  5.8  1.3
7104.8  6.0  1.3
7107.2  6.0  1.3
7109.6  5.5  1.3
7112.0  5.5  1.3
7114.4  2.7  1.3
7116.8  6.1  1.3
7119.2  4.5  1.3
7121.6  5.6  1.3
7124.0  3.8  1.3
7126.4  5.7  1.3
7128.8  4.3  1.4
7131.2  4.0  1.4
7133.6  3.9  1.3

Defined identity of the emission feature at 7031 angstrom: [O II] 3727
